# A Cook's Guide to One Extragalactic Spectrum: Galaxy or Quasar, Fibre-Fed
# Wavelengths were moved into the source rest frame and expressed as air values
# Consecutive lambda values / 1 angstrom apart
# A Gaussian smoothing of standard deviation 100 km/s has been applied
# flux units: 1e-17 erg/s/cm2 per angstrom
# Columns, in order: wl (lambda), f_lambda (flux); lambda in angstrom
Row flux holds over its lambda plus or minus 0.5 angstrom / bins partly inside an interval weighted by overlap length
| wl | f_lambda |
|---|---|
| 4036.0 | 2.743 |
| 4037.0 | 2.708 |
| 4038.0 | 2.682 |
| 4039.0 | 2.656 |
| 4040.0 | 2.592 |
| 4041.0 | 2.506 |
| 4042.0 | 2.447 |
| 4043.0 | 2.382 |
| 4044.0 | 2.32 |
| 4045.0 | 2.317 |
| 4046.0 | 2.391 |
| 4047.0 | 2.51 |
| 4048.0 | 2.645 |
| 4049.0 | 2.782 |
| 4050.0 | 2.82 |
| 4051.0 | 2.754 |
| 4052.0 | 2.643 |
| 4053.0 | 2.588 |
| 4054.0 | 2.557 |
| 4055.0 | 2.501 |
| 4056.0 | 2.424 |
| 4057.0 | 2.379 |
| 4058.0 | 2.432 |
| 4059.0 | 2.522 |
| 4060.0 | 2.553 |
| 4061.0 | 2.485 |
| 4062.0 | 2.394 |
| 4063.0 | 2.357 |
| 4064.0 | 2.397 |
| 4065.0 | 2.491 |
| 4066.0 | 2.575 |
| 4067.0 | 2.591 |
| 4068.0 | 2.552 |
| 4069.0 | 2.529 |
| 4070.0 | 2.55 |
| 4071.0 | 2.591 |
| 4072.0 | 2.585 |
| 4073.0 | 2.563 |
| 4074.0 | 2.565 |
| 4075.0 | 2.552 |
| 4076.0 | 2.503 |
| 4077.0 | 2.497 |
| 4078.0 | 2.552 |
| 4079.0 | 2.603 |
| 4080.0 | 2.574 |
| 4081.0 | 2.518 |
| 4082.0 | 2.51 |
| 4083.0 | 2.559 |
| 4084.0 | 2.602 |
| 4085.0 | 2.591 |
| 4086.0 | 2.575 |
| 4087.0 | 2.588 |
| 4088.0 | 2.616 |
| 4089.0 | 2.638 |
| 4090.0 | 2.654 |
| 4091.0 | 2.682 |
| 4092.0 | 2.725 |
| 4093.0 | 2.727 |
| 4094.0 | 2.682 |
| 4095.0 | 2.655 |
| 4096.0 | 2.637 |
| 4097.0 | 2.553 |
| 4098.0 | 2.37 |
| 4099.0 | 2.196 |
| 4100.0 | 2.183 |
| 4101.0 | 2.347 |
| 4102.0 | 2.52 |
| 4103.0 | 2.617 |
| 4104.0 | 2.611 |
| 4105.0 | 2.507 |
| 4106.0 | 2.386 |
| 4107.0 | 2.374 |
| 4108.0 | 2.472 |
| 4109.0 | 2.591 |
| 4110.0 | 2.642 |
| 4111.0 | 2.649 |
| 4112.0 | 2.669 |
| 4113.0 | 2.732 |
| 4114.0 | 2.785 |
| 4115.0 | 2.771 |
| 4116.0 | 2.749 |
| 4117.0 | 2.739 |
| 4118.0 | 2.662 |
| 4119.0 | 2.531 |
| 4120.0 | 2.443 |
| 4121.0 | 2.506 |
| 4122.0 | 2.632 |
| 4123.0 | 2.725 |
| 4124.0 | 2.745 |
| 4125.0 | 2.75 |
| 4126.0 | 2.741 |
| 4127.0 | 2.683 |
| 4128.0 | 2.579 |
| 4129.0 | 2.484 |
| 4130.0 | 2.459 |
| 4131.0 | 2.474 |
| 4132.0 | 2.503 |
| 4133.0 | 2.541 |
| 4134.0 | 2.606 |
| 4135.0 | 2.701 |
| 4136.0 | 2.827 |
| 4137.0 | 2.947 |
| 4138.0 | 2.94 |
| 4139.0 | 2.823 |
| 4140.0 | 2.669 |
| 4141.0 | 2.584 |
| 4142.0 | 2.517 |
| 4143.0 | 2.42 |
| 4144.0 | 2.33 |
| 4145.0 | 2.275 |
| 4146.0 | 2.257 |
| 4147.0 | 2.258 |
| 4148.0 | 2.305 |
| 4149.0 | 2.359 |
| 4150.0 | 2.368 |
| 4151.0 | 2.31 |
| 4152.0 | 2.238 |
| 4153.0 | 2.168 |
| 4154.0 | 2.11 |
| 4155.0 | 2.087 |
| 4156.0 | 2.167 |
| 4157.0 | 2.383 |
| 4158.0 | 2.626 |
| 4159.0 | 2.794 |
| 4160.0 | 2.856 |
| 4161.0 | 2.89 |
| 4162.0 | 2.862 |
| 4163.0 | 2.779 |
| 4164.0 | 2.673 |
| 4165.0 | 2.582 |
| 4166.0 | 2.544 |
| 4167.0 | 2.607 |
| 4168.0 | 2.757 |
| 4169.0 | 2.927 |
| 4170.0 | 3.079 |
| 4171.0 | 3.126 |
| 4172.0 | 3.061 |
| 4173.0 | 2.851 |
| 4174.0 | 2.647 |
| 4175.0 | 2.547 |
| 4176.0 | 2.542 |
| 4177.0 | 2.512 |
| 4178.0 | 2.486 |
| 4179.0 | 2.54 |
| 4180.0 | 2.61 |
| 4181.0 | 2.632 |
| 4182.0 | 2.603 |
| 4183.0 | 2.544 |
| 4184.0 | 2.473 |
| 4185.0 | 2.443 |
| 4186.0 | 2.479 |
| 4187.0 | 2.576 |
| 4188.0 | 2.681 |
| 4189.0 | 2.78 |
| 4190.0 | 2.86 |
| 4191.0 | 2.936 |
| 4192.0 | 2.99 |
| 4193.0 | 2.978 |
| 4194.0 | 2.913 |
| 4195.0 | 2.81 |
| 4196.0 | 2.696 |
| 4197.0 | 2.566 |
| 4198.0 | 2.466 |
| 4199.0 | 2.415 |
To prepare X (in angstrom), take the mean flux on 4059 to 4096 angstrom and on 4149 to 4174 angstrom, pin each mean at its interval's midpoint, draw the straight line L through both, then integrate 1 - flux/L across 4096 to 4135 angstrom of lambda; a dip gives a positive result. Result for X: 0.29 angstrom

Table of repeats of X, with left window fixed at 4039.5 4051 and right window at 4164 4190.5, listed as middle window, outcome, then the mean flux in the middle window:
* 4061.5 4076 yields 0.2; 2.52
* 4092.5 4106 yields 0.4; 2.5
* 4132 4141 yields -0.4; 2.73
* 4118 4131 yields 0.1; 2.6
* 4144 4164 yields 1.6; 2.43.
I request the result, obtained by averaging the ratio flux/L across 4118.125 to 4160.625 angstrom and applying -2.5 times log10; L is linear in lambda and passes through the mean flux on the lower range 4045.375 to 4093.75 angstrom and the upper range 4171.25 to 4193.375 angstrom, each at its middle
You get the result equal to 0.047 mag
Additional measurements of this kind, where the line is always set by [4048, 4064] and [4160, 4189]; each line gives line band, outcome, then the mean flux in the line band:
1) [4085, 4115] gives 0.01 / 2.57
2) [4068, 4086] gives 0.01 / 2.56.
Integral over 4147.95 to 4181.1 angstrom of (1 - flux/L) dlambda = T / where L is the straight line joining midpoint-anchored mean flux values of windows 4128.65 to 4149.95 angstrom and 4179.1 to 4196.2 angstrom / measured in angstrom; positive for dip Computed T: 0.4 angstrom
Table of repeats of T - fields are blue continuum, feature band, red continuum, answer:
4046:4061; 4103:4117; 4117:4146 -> -0.1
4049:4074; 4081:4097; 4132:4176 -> -0.4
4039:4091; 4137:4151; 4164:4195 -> 0.9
